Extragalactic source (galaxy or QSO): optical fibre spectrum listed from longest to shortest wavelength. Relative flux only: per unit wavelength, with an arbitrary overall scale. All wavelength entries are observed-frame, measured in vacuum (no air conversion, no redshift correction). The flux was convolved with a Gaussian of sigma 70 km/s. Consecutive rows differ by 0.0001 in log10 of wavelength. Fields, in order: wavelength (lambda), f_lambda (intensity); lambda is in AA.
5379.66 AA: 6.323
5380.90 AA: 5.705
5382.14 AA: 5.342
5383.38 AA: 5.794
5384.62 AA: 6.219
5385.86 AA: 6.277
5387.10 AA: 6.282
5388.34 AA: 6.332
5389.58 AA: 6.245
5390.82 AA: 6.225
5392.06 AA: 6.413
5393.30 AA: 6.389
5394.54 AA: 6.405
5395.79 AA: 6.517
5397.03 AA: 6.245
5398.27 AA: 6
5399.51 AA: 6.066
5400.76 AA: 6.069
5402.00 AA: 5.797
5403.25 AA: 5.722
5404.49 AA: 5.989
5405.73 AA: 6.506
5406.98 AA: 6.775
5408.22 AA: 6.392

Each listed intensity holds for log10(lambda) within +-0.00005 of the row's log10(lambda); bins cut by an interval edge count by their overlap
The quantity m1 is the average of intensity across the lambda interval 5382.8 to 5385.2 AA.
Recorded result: 6.01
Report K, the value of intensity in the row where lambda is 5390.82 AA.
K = 6.225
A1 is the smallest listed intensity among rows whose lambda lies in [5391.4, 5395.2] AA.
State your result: 6.389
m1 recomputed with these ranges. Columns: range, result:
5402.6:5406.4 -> 6.08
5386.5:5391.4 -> 6.27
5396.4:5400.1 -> 6.12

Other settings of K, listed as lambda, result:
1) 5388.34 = 6.332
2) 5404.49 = 5.989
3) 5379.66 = 6.323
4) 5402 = 5.797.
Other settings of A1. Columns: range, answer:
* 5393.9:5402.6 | 5.797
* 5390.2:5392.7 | 6.225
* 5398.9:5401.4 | 6.066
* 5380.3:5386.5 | 5.342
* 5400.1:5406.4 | 5.722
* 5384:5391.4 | 6.219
